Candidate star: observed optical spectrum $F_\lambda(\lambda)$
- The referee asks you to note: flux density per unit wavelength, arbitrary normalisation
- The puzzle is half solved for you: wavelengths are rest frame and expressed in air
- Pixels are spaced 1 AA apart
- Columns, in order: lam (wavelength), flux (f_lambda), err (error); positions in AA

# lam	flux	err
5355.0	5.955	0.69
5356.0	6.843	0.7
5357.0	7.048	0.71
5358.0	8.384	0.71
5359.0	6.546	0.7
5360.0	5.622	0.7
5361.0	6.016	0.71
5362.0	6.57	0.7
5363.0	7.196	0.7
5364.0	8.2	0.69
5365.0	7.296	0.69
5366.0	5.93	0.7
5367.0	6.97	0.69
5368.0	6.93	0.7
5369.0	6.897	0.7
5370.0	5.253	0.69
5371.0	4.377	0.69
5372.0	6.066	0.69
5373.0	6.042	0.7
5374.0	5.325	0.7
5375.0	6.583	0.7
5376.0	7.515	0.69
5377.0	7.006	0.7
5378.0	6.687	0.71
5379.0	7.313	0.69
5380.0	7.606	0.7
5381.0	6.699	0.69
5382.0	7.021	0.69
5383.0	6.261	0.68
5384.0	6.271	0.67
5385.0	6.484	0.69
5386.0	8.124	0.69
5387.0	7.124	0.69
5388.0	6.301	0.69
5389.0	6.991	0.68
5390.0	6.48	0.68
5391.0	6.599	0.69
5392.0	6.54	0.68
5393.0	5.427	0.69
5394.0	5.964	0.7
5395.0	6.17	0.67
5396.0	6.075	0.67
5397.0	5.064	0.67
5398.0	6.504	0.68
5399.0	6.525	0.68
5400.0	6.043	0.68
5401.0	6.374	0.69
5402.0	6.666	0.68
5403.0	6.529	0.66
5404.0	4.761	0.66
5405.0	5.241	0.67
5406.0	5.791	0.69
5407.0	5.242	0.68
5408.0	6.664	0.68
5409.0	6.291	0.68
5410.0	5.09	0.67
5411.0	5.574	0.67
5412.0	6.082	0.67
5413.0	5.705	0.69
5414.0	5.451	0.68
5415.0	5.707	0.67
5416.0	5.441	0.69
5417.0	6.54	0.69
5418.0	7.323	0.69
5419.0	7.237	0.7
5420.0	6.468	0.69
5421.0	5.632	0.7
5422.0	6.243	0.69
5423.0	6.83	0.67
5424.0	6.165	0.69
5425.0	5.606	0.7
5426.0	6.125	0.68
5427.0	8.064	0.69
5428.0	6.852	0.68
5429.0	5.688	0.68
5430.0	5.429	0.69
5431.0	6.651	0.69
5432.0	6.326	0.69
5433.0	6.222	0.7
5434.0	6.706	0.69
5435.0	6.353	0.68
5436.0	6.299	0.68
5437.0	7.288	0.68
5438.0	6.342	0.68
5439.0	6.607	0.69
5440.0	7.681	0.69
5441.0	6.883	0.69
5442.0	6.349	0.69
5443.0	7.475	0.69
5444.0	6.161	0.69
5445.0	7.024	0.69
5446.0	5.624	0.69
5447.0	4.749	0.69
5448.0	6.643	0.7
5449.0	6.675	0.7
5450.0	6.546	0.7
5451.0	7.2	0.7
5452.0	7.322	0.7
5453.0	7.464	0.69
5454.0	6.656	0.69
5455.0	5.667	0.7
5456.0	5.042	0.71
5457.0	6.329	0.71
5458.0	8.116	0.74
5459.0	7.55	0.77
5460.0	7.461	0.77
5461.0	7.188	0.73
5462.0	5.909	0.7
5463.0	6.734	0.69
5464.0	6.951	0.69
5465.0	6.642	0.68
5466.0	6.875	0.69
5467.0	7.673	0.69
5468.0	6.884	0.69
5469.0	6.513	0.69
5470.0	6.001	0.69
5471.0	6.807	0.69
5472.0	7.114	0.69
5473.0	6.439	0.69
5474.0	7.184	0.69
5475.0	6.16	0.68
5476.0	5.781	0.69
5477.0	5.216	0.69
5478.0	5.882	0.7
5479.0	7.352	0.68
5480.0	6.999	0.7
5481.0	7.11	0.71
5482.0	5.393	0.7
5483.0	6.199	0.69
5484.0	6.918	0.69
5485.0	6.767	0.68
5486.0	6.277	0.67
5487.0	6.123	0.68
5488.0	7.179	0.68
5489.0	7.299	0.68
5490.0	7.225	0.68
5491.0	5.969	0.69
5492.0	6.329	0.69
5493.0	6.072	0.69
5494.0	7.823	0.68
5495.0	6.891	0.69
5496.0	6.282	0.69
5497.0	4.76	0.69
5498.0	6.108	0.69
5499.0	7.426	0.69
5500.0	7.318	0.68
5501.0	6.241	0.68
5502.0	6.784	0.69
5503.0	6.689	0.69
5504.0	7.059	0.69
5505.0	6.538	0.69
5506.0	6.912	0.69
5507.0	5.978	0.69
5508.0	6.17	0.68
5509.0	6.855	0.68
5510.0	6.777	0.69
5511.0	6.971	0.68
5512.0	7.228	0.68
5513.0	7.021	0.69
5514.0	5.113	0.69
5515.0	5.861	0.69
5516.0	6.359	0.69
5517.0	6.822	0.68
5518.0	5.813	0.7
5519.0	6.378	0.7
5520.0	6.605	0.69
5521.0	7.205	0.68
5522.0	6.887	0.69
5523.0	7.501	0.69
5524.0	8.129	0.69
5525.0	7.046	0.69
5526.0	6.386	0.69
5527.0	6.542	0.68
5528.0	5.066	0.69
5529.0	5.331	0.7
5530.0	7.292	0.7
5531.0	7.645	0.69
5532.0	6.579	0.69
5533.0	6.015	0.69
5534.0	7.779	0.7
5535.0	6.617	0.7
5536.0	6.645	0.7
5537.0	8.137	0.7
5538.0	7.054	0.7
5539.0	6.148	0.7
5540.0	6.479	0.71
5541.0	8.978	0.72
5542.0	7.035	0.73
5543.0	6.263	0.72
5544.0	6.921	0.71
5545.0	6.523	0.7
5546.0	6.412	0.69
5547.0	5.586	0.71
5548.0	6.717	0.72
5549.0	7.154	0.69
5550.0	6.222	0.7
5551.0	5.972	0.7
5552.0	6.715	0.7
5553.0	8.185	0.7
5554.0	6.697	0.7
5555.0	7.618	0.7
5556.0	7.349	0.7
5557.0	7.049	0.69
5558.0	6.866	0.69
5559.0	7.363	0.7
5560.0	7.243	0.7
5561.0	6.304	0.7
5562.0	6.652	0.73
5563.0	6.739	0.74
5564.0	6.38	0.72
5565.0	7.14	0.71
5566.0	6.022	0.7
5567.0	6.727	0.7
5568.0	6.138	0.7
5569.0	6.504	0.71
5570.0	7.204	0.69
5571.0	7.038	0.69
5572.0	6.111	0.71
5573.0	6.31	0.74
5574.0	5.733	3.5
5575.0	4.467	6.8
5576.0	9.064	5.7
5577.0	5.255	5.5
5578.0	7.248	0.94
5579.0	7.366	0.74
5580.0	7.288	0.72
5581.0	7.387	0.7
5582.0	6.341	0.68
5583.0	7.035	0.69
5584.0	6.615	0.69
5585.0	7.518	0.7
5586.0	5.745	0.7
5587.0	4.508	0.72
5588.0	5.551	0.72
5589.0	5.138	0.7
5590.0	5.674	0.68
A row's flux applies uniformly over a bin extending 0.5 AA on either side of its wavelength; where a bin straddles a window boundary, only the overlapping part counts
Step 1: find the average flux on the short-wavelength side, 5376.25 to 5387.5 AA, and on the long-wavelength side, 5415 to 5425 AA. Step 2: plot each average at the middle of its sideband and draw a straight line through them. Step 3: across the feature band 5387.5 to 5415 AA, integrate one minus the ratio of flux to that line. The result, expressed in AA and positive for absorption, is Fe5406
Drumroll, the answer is 2.73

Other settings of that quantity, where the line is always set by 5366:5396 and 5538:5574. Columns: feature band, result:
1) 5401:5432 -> 2.09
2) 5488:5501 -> 0.07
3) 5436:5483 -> -0.16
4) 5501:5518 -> 0.38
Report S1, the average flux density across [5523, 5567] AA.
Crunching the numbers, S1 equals 6.82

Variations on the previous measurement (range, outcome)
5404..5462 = 6.39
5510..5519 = 6.42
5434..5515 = 6.62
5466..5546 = 6.66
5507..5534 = 6.61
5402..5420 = 5.96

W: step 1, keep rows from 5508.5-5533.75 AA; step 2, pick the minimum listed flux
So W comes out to 5.066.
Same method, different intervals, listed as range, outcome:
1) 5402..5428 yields 4.761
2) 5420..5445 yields 5.429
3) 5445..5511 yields 4.749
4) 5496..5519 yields 4.76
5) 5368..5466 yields 4.377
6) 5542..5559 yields 5.586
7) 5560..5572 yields 6.022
